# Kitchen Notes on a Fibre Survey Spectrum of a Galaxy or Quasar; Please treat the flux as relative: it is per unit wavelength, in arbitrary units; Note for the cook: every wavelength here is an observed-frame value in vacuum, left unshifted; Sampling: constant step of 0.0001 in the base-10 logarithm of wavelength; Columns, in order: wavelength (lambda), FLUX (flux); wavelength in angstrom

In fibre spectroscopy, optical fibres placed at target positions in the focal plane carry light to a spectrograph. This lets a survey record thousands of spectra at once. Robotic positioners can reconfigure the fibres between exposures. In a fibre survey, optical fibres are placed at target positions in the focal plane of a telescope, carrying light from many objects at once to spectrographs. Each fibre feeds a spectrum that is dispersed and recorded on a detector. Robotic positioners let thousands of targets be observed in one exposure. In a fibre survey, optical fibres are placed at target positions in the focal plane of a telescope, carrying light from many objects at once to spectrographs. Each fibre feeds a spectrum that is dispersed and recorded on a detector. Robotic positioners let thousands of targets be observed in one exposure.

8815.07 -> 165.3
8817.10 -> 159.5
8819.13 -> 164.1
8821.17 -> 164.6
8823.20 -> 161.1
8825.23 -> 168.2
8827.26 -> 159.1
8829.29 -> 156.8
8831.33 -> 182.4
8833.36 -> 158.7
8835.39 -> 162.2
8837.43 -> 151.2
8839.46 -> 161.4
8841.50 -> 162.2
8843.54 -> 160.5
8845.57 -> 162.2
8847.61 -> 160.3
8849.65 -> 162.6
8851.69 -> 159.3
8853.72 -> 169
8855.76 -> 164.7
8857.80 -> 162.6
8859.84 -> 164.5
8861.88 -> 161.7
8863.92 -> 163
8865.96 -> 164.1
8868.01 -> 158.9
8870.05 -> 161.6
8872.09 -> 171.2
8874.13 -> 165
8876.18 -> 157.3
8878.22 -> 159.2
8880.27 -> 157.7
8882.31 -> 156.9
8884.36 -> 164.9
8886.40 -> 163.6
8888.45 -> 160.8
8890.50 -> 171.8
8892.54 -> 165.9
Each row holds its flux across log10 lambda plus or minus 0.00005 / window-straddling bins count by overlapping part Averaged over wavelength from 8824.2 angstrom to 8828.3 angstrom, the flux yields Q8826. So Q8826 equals 164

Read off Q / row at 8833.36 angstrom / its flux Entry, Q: 158.7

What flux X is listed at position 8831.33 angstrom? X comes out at 182.4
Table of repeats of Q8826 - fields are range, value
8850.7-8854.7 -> 164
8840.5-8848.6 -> 161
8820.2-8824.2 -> 163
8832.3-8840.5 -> 159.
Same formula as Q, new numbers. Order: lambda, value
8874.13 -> 165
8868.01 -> 158.9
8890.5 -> 171.8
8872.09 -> 171.2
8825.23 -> 168.2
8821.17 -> 164.6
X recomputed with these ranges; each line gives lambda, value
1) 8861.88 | 161.7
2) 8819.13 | 164.1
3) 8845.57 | 162.2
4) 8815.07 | 165.3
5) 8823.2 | 161.1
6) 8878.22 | 159.2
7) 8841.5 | 162.2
